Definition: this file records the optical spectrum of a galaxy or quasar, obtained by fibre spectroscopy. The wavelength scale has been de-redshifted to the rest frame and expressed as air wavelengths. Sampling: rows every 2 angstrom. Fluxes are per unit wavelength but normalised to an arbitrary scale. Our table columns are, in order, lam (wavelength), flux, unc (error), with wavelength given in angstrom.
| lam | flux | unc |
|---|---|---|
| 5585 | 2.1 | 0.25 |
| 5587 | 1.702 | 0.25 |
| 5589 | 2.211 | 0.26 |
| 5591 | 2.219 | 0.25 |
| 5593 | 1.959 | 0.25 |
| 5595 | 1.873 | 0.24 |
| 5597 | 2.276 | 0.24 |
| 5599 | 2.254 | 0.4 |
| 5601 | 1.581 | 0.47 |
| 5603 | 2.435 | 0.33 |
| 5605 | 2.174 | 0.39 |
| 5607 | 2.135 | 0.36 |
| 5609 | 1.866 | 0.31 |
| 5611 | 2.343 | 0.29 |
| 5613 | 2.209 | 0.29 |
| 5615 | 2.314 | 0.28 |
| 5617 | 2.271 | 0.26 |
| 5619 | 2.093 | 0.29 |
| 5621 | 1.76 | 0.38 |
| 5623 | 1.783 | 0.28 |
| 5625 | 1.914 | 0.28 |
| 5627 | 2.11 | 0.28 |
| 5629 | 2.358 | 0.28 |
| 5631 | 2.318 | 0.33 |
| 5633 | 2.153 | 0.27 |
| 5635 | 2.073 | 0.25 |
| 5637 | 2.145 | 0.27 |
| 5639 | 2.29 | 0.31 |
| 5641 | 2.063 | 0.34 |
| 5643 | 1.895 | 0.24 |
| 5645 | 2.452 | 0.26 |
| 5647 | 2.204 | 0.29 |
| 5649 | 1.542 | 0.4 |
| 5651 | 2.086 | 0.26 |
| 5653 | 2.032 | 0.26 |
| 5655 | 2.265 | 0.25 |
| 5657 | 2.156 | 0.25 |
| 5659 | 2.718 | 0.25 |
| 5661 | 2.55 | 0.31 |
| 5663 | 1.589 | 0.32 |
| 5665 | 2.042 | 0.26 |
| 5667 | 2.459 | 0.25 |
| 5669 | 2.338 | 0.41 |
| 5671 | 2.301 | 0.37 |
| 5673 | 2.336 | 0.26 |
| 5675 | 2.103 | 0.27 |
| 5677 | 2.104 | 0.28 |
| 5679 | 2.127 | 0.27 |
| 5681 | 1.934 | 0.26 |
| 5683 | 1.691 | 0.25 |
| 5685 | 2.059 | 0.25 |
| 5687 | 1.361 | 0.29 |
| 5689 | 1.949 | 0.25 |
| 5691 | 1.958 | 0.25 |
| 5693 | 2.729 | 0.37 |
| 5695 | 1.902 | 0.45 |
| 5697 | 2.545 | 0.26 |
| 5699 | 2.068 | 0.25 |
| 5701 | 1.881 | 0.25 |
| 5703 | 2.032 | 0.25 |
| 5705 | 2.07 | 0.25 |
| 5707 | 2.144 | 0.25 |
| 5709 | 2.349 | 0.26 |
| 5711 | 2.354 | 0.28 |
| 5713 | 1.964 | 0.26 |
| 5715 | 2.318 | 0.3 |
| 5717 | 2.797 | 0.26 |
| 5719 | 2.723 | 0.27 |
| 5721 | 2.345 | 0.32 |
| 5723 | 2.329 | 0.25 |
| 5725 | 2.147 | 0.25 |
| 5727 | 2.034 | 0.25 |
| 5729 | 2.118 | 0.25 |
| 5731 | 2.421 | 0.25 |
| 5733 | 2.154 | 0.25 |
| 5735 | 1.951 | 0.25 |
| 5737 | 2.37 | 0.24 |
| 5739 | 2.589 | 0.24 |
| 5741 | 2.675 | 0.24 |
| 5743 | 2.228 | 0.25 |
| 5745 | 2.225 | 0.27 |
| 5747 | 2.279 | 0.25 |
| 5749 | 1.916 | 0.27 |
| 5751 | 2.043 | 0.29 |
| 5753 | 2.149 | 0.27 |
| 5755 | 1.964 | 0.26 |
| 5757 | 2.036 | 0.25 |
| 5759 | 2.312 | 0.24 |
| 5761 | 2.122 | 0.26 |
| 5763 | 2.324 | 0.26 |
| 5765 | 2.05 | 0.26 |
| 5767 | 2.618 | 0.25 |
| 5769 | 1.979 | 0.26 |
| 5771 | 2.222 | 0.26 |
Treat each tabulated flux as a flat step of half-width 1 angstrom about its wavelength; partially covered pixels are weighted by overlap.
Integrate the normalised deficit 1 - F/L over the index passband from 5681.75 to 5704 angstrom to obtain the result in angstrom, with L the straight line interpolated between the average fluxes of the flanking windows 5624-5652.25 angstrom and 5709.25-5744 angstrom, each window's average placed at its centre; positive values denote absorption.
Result 2.28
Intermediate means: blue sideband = 2.11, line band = 2.01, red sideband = 2.33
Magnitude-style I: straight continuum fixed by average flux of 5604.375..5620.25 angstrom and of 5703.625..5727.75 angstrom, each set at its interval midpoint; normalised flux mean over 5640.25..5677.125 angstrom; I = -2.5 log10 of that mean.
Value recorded 0.027 mag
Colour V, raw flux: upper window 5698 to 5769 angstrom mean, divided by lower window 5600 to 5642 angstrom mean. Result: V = 1.05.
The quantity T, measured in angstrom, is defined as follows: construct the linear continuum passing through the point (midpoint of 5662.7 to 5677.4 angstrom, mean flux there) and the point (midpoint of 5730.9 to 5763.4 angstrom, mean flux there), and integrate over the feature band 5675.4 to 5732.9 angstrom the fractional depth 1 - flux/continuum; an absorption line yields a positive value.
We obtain 1.1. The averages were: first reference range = 2.19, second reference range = 2.21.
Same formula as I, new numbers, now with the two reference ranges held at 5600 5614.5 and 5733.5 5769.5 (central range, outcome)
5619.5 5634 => 0.04 mag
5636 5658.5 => 0.01 mag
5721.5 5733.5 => -0.01 mag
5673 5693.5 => 0.09 mag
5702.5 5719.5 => -0.06 mag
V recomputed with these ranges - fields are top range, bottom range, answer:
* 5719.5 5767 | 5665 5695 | 1.06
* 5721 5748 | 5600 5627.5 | 1.10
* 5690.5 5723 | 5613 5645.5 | 1.07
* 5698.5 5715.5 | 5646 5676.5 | 0.98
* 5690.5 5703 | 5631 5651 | 1.04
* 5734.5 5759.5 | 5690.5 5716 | 1.01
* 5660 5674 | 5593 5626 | 1.07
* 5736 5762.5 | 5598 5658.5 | 1.05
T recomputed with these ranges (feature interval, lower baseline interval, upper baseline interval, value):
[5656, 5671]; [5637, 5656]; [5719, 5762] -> -1.1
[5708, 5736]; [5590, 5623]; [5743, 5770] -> -1.8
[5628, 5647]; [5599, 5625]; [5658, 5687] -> -0.8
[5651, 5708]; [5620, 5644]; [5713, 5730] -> 2.2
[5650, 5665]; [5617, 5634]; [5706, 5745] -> -0.3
